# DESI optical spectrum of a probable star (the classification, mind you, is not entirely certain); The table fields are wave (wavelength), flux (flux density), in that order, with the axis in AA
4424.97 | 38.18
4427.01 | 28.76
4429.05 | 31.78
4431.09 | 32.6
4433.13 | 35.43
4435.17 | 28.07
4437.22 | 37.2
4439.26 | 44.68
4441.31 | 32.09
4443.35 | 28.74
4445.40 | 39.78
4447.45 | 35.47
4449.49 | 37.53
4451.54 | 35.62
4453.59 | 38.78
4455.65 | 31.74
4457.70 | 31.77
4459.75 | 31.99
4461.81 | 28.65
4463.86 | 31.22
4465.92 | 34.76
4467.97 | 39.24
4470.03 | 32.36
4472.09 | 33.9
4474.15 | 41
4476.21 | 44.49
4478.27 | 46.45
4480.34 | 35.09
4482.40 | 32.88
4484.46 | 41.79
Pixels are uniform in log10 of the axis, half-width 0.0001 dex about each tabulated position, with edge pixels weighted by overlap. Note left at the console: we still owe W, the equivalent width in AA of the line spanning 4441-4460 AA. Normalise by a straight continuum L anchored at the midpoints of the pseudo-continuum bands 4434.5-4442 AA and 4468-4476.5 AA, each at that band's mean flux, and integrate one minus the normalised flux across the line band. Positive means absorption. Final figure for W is 1.0 AA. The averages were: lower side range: 36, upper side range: 37.5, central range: 34.5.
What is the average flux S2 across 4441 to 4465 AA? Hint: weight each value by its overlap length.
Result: 33.7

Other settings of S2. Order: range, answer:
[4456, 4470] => 32.9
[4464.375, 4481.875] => 38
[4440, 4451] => 35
